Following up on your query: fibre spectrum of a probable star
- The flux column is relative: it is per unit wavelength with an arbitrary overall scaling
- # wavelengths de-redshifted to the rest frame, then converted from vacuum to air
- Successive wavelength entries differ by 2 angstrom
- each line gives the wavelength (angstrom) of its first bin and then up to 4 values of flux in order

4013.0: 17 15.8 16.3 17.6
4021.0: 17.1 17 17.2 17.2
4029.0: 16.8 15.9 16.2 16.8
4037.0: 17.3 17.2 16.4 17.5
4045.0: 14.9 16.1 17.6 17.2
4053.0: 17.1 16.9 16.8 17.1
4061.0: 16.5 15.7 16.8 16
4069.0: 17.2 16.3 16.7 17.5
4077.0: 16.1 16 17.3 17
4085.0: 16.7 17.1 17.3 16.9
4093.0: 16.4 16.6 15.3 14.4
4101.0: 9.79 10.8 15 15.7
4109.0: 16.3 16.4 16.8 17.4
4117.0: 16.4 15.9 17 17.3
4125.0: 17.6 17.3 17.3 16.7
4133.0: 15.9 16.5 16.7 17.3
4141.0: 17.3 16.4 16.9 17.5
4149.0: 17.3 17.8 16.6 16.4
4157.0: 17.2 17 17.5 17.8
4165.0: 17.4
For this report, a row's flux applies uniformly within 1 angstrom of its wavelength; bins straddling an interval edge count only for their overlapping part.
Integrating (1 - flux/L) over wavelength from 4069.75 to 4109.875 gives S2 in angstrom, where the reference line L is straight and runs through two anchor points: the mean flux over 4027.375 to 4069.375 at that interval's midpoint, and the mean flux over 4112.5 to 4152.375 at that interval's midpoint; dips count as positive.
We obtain 2.5 angstrom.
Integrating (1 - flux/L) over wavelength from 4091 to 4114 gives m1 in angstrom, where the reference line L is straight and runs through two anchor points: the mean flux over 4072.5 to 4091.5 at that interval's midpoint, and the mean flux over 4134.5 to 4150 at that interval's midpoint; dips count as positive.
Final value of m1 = 2.7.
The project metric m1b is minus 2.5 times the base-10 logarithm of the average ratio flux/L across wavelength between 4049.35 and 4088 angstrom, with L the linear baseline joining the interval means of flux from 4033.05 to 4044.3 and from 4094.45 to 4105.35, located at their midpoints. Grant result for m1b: -0.106 mag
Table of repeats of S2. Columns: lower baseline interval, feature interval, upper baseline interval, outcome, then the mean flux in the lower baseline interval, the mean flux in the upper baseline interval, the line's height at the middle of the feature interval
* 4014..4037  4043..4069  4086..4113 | -0.8 angstrom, 16.7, 15.3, 16.1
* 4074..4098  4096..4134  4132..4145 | 2.1 angstrom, 16.7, 16.7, 16.7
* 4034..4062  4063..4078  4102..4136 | 0.0 angstrom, 16.8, 16.3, 16.6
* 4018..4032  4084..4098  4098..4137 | -0.4 angstrom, 17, 15.8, 16.2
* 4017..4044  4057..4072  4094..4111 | -0.8 angstrom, 16.9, 14.4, 15.7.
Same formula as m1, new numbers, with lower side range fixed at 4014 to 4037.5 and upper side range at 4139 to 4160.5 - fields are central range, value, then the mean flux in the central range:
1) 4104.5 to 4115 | 0.46 angstrom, 16.2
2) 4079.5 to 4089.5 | -0.07 angstrom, 17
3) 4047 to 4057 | -0.14 angstrom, 17.1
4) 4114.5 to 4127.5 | 0.03 angstrom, 17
